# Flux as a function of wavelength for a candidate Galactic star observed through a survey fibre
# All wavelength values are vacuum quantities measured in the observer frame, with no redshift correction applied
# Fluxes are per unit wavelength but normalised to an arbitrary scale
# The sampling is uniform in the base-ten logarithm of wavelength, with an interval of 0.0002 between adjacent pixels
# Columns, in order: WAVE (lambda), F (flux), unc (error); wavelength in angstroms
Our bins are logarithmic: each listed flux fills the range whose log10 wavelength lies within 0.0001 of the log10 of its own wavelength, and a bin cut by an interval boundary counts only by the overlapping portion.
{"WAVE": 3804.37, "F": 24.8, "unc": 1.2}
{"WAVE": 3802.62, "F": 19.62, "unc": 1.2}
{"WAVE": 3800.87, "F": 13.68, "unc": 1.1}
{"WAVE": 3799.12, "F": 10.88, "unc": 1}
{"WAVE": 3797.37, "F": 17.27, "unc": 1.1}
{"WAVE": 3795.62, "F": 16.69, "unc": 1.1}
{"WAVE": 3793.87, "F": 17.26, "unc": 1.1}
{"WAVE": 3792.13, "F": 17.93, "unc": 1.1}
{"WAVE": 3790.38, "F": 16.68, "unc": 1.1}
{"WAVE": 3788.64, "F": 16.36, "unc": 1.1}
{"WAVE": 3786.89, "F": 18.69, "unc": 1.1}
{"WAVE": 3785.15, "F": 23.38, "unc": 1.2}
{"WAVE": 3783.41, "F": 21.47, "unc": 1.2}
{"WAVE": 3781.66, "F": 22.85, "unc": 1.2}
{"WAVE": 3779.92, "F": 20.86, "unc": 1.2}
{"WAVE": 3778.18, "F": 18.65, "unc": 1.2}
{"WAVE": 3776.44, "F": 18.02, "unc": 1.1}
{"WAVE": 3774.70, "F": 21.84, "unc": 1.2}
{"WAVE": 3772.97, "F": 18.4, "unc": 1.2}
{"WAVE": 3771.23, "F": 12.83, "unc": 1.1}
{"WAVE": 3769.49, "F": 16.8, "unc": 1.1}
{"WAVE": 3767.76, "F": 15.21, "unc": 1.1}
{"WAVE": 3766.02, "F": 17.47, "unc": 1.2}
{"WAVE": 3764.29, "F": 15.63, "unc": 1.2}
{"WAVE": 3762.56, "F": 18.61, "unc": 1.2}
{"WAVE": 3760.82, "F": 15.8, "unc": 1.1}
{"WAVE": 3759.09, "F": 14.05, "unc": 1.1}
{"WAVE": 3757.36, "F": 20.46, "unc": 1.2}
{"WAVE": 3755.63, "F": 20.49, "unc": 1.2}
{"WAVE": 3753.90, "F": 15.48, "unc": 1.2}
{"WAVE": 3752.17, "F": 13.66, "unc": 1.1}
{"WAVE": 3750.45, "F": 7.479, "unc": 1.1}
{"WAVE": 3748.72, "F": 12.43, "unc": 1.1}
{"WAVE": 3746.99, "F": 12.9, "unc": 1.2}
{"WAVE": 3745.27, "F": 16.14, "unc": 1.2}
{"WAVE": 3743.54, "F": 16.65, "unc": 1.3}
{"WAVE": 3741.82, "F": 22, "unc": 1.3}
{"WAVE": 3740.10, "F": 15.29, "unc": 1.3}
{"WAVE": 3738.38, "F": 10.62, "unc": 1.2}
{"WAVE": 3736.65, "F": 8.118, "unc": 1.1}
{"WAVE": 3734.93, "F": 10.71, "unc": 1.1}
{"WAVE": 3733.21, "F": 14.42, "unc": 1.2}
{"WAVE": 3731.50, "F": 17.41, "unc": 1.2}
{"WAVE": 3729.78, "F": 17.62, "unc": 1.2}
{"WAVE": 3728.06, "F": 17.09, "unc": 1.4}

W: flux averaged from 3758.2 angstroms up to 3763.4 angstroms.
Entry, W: 16.1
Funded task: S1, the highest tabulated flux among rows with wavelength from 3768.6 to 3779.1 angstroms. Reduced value 21.84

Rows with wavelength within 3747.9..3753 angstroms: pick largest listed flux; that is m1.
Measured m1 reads 13.66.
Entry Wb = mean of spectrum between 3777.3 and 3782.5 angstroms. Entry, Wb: 20.8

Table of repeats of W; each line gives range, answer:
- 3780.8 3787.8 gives 21.5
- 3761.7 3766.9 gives 17.2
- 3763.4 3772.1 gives 15.6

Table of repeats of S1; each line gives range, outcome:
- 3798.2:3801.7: 13.68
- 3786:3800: 18.69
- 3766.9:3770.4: 16.8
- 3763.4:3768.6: 17.47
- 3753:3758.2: 20.49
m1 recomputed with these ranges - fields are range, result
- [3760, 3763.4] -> 18.61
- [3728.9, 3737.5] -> 17.62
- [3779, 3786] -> 23.38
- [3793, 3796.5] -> 17.26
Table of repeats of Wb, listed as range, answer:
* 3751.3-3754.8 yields 14.6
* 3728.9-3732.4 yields 17.5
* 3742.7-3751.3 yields 13.1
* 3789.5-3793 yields 17.3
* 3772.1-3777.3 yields 19.4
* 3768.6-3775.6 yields 17.5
